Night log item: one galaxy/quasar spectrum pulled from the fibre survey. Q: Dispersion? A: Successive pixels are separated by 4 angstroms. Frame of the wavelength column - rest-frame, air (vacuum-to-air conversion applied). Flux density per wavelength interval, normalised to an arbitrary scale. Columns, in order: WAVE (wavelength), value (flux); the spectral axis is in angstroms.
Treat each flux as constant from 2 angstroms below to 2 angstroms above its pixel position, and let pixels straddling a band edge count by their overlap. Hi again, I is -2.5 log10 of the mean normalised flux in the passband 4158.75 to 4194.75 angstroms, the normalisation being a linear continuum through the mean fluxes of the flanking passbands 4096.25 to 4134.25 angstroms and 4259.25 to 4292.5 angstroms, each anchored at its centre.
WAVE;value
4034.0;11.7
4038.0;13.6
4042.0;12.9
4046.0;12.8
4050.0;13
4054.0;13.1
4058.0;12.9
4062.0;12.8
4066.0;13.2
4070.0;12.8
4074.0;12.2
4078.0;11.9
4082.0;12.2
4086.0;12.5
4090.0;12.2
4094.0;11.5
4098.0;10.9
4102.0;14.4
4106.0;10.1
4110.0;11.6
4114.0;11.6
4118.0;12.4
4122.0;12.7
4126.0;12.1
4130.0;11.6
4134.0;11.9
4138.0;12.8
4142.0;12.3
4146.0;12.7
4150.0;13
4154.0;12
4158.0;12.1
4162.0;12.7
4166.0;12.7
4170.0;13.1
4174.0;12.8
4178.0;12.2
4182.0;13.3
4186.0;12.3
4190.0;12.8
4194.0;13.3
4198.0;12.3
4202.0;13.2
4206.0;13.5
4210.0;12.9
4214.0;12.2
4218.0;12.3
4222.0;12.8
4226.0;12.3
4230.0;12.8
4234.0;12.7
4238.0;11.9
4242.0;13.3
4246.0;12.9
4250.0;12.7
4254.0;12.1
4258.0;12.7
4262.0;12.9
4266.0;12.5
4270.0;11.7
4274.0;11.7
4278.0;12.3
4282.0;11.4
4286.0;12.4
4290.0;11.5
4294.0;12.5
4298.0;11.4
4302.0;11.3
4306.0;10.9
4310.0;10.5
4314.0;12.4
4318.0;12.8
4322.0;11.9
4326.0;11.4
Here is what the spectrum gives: -0.07 mag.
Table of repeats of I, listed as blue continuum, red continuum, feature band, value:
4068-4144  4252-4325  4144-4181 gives -0.05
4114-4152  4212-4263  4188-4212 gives -0.04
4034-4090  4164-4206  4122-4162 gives 0.04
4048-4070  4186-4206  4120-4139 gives 0.06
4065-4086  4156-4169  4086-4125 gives 0.04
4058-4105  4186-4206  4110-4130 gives 0.04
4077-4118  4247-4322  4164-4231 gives -0.07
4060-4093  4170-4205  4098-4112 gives 0.06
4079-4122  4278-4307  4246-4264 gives -0.08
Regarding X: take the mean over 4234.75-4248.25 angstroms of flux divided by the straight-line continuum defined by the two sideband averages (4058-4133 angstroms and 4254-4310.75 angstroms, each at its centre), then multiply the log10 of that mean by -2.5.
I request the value -0.07 mag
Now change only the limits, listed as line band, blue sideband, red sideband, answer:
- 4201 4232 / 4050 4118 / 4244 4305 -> -0.050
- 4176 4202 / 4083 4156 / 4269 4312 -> -0.073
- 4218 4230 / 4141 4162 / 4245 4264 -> 0.003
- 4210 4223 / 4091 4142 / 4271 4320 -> -0.055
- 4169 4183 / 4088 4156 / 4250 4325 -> -0.065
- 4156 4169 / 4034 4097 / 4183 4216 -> 0.018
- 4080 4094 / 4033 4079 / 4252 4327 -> 0.042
